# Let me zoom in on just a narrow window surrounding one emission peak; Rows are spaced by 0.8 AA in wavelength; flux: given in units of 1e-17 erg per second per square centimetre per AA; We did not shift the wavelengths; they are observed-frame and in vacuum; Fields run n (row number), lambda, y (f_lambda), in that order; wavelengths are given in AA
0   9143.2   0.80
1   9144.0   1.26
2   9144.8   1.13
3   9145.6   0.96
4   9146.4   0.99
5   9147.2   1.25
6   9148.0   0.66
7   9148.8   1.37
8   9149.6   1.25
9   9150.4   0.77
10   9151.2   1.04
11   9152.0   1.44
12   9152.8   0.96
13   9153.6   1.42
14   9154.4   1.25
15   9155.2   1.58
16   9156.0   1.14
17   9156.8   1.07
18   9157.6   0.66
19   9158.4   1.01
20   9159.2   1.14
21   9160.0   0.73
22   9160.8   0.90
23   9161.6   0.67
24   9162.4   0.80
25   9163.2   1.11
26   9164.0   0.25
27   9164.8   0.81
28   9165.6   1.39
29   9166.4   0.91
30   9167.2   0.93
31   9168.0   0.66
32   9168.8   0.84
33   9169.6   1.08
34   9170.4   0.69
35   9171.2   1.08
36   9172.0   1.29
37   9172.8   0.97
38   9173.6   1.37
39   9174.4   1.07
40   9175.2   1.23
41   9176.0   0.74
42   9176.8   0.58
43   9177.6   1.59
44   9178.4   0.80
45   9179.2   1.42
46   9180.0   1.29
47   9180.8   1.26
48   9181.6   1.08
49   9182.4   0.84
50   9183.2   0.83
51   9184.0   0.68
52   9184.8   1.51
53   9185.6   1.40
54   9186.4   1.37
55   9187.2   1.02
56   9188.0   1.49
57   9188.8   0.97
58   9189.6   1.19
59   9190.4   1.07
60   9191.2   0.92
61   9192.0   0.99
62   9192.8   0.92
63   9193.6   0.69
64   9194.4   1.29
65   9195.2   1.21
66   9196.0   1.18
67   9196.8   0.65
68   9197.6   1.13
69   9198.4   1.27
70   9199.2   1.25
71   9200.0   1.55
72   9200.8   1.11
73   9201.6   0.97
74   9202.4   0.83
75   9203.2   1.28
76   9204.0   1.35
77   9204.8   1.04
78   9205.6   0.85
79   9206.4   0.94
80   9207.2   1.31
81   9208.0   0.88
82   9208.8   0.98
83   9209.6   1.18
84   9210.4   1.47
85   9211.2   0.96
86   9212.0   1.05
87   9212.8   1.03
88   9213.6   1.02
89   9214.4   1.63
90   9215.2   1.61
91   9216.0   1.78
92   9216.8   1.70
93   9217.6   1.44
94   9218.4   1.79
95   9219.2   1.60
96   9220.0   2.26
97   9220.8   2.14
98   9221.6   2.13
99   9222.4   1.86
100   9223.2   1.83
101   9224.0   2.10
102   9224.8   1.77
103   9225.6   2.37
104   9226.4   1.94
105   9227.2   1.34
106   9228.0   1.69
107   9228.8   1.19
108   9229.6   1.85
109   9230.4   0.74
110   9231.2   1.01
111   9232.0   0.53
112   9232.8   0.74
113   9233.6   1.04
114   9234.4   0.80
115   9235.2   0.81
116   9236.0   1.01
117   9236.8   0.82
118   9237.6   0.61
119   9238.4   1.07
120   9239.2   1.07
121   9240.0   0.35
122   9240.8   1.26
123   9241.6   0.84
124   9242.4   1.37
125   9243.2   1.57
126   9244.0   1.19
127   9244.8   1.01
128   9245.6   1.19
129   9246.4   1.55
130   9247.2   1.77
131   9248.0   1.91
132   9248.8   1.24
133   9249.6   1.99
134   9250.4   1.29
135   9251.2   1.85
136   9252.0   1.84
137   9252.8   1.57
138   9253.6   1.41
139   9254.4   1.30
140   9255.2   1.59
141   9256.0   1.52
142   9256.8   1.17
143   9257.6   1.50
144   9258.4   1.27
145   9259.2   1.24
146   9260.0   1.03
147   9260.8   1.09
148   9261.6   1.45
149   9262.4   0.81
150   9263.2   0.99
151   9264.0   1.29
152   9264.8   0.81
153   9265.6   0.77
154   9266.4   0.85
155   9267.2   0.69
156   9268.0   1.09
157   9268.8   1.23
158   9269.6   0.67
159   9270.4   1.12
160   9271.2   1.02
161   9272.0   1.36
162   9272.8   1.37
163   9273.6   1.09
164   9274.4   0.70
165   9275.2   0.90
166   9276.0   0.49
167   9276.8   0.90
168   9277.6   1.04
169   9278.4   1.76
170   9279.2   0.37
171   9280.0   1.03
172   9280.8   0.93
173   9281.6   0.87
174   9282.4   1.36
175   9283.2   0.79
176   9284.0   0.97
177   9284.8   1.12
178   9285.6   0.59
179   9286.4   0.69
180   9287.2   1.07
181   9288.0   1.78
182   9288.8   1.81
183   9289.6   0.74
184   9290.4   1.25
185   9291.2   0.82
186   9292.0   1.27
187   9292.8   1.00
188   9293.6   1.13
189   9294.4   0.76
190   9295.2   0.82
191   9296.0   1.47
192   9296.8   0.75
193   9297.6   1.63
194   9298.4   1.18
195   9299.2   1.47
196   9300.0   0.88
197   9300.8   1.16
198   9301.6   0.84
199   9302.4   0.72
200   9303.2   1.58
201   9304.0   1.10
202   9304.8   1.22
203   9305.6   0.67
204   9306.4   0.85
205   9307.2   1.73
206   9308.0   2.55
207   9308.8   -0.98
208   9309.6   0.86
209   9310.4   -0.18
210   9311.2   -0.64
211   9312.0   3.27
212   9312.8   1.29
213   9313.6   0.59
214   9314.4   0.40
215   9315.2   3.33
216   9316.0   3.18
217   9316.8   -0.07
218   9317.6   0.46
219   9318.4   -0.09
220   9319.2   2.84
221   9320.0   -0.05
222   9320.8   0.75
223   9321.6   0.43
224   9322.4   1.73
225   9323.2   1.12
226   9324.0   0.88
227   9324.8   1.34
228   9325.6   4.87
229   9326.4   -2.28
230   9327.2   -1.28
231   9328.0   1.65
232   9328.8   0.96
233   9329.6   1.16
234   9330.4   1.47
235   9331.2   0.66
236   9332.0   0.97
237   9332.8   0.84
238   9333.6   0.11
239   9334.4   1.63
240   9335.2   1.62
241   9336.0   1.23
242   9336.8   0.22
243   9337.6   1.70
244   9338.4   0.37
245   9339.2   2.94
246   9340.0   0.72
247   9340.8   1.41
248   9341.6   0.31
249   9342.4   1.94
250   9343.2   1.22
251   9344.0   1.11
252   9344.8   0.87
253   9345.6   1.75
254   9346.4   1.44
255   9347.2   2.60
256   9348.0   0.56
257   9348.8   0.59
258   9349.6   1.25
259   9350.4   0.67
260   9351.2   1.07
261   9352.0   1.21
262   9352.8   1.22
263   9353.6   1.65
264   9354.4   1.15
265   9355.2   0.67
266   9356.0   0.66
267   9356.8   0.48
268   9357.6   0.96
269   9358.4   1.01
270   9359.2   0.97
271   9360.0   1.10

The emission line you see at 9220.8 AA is H-alpha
